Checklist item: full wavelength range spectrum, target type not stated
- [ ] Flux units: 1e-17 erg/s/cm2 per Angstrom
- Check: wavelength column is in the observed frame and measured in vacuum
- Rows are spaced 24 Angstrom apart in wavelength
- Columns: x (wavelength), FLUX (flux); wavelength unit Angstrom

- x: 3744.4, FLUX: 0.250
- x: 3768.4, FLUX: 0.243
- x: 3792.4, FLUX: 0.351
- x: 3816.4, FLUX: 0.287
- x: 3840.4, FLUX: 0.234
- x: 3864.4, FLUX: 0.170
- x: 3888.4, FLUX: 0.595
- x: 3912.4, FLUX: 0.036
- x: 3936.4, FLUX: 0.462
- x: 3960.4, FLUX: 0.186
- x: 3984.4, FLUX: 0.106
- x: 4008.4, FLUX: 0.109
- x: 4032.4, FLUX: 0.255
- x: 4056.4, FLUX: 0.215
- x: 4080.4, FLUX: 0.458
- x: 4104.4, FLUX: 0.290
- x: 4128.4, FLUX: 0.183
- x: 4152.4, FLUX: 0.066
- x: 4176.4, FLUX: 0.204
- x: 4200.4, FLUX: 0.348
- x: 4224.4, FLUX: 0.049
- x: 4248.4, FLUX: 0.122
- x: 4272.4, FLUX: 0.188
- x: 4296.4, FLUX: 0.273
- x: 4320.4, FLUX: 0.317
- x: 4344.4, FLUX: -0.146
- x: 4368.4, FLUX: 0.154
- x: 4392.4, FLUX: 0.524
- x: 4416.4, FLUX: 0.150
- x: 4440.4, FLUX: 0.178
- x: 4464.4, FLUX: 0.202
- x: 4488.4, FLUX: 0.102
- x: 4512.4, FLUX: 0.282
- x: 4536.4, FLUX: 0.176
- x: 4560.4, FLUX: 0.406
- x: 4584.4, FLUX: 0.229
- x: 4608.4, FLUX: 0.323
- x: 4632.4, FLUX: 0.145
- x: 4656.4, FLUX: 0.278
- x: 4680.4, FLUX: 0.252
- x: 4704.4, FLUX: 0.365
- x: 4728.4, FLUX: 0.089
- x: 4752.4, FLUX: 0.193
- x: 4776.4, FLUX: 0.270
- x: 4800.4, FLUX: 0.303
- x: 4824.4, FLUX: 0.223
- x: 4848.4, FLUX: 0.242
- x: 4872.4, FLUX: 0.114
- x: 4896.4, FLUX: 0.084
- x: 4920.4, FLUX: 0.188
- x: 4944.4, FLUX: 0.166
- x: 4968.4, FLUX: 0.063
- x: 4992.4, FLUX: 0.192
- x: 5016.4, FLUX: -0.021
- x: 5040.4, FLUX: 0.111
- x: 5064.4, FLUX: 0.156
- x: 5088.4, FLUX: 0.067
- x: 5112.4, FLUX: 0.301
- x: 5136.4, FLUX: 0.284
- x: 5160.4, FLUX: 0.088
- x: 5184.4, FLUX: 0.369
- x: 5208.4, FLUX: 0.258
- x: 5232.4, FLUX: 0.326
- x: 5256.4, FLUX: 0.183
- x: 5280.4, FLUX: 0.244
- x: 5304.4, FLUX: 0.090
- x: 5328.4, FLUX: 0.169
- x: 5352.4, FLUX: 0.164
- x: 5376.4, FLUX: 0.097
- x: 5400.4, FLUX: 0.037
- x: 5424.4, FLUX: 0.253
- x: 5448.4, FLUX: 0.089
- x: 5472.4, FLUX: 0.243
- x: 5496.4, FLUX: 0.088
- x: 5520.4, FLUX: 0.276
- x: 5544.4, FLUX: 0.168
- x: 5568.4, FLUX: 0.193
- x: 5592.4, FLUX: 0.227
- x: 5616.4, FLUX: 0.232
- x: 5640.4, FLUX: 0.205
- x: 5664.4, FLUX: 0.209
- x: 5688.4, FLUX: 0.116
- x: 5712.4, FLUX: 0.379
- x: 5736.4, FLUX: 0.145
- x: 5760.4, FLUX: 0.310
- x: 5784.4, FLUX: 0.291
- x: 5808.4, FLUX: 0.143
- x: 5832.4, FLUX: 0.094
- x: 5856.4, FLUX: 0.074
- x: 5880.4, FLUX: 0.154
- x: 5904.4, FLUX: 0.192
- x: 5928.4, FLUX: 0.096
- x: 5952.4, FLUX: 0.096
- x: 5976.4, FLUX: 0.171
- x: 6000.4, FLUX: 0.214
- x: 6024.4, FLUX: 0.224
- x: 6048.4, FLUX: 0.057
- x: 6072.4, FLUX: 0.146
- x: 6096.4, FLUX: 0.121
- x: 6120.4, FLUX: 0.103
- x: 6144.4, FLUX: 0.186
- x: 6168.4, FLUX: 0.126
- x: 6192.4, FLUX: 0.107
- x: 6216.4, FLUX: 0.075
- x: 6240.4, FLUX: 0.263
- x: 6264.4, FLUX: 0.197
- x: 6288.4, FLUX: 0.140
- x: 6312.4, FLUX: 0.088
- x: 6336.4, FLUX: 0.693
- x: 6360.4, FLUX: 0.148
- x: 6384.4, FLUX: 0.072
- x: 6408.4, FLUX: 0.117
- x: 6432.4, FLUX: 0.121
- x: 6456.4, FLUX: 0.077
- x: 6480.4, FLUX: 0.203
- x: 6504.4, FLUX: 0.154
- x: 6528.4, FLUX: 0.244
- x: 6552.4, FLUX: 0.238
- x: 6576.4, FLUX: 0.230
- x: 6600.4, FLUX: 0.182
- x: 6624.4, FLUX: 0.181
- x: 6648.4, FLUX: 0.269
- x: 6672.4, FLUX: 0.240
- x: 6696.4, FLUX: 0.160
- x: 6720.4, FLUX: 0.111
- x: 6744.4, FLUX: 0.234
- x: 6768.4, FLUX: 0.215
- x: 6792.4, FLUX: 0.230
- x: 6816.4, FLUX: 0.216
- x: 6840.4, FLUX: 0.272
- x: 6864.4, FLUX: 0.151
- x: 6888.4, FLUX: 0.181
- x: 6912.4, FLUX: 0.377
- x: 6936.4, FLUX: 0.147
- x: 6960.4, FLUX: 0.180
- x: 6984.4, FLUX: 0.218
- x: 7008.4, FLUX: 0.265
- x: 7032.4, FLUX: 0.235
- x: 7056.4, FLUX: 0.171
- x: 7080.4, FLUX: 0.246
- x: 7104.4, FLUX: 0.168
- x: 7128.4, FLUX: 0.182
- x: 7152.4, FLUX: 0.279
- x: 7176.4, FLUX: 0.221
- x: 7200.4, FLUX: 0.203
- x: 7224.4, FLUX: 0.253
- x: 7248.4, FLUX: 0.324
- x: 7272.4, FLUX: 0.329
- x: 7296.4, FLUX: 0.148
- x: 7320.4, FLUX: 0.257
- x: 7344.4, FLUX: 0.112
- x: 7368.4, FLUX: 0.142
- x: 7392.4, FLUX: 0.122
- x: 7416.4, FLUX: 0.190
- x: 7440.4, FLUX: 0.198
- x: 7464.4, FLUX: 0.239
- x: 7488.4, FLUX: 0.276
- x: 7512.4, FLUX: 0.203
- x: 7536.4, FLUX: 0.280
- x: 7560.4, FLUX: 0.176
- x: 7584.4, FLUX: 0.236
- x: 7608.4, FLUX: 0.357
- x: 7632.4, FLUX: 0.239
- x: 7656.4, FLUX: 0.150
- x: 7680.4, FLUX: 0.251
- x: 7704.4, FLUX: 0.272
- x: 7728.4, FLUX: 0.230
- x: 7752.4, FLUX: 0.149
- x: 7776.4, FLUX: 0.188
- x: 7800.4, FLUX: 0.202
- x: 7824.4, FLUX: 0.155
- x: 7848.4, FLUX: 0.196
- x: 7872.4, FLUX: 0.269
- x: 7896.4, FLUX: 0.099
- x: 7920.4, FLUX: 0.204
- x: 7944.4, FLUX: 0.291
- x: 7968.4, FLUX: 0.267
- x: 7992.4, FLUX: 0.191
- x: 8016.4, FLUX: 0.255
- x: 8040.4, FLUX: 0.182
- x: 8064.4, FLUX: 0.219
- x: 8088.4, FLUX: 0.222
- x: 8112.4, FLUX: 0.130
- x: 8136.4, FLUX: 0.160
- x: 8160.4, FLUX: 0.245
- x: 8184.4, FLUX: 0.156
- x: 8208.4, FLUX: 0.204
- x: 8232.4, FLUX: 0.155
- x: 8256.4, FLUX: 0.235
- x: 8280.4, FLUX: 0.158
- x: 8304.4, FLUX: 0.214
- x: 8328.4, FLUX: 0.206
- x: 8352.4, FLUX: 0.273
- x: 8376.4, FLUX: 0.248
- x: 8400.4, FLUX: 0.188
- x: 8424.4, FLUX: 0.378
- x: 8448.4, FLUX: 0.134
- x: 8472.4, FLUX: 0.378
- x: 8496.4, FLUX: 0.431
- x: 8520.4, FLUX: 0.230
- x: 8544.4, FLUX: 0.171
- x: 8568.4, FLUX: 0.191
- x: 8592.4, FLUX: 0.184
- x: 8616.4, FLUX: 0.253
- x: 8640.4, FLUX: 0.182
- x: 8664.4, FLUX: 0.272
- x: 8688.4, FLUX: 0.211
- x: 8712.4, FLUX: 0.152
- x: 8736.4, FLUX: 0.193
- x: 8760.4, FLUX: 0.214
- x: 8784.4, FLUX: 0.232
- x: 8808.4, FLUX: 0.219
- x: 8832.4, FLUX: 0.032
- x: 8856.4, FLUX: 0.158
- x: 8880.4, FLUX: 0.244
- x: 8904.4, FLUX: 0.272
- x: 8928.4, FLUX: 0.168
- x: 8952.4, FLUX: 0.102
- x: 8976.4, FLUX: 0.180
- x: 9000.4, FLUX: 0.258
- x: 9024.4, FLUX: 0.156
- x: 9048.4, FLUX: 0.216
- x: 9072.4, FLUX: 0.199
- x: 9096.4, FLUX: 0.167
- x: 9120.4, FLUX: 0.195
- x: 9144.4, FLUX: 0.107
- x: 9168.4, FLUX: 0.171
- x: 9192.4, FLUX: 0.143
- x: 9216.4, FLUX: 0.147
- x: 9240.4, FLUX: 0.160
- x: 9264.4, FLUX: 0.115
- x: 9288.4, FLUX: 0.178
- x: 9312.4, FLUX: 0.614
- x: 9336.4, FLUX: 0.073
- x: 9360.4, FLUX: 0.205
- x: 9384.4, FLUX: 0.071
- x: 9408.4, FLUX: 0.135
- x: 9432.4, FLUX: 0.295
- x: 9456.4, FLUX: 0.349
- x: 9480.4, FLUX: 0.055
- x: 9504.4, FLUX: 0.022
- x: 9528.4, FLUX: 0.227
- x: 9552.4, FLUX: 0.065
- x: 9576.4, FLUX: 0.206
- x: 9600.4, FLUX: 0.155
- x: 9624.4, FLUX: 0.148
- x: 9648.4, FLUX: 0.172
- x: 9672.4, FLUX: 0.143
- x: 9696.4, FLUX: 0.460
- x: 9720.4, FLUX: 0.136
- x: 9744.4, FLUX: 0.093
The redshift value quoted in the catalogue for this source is 0.70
